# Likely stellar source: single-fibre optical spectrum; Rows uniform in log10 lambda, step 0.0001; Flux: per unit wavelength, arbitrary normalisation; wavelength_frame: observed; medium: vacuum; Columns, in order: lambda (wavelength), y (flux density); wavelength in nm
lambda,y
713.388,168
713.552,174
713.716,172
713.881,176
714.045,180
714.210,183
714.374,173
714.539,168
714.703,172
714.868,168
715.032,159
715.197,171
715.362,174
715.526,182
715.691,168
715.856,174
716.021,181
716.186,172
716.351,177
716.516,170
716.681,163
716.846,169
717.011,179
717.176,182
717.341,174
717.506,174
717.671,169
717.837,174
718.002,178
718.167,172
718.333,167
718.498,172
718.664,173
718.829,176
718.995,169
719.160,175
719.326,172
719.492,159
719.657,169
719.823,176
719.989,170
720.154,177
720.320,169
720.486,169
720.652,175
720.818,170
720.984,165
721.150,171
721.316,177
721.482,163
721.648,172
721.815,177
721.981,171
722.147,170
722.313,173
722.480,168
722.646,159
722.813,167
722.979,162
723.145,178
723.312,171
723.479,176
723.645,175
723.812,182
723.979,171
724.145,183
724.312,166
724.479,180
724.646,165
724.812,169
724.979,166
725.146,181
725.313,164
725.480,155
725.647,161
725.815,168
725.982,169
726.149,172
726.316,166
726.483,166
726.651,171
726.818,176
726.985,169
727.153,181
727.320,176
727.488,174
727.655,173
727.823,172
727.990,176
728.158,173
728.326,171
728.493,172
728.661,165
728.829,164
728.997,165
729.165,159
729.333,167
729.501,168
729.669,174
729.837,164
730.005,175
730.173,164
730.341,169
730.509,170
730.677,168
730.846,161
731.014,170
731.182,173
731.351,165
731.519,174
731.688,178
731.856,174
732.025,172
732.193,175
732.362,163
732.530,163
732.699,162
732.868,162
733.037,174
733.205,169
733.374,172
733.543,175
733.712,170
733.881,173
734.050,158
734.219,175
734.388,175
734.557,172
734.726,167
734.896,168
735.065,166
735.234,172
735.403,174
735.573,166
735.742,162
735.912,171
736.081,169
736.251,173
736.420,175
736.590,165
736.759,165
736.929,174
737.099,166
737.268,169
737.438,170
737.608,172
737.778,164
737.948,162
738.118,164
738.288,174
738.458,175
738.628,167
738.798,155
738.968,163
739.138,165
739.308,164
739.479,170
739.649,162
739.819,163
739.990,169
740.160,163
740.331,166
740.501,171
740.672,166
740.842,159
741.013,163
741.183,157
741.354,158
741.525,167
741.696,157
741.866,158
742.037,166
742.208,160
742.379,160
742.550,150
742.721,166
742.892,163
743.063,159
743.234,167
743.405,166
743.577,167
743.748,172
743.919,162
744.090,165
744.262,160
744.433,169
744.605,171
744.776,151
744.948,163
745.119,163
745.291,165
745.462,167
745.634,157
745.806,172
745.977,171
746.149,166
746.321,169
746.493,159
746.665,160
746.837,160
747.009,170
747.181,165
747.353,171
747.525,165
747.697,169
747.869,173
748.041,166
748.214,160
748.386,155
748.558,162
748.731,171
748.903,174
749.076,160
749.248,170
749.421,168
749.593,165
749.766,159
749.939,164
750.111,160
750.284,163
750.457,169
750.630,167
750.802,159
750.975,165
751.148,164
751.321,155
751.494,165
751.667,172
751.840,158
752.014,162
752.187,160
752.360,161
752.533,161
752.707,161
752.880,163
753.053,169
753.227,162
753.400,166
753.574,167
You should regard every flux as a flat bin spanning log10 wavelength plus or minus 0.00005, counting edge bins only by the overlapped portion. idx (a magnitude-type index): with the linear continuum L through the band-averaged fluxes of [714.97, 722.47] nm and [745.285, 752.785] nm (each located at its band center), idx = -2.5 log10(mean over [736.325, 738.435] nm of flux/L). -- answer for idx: -0.01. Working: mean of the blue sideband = 172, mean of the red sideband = 164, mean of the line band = 169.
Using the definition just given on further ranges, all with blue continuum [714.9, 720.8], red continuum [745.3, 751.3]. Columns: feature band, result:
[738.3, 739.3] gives 0.01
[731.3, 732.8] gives 0.00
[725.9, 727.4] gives -0.01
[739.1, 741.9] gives 0.02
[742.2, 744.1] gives 0.02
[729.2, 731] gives 0.01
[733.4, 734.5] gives -0.02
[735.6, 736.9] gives -0.01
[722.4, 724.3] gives -0.01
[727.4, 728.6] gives -0.02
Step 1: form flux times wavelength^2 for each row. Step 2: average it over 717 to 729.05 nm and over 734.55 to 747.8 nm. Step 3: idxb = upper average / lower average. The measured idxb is 1.02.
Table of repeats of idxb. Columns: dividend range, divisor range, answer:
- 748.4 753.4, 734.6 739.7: 1.01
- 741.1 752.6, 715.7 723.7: 1.03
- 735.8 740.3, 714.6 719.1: 1.03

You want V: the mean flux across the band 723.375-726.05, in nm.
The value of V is 171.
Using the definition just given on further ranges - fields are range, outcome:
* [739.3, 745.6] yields 163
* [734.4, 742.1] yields 166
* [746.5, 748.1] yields 166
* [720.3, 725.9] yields 170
